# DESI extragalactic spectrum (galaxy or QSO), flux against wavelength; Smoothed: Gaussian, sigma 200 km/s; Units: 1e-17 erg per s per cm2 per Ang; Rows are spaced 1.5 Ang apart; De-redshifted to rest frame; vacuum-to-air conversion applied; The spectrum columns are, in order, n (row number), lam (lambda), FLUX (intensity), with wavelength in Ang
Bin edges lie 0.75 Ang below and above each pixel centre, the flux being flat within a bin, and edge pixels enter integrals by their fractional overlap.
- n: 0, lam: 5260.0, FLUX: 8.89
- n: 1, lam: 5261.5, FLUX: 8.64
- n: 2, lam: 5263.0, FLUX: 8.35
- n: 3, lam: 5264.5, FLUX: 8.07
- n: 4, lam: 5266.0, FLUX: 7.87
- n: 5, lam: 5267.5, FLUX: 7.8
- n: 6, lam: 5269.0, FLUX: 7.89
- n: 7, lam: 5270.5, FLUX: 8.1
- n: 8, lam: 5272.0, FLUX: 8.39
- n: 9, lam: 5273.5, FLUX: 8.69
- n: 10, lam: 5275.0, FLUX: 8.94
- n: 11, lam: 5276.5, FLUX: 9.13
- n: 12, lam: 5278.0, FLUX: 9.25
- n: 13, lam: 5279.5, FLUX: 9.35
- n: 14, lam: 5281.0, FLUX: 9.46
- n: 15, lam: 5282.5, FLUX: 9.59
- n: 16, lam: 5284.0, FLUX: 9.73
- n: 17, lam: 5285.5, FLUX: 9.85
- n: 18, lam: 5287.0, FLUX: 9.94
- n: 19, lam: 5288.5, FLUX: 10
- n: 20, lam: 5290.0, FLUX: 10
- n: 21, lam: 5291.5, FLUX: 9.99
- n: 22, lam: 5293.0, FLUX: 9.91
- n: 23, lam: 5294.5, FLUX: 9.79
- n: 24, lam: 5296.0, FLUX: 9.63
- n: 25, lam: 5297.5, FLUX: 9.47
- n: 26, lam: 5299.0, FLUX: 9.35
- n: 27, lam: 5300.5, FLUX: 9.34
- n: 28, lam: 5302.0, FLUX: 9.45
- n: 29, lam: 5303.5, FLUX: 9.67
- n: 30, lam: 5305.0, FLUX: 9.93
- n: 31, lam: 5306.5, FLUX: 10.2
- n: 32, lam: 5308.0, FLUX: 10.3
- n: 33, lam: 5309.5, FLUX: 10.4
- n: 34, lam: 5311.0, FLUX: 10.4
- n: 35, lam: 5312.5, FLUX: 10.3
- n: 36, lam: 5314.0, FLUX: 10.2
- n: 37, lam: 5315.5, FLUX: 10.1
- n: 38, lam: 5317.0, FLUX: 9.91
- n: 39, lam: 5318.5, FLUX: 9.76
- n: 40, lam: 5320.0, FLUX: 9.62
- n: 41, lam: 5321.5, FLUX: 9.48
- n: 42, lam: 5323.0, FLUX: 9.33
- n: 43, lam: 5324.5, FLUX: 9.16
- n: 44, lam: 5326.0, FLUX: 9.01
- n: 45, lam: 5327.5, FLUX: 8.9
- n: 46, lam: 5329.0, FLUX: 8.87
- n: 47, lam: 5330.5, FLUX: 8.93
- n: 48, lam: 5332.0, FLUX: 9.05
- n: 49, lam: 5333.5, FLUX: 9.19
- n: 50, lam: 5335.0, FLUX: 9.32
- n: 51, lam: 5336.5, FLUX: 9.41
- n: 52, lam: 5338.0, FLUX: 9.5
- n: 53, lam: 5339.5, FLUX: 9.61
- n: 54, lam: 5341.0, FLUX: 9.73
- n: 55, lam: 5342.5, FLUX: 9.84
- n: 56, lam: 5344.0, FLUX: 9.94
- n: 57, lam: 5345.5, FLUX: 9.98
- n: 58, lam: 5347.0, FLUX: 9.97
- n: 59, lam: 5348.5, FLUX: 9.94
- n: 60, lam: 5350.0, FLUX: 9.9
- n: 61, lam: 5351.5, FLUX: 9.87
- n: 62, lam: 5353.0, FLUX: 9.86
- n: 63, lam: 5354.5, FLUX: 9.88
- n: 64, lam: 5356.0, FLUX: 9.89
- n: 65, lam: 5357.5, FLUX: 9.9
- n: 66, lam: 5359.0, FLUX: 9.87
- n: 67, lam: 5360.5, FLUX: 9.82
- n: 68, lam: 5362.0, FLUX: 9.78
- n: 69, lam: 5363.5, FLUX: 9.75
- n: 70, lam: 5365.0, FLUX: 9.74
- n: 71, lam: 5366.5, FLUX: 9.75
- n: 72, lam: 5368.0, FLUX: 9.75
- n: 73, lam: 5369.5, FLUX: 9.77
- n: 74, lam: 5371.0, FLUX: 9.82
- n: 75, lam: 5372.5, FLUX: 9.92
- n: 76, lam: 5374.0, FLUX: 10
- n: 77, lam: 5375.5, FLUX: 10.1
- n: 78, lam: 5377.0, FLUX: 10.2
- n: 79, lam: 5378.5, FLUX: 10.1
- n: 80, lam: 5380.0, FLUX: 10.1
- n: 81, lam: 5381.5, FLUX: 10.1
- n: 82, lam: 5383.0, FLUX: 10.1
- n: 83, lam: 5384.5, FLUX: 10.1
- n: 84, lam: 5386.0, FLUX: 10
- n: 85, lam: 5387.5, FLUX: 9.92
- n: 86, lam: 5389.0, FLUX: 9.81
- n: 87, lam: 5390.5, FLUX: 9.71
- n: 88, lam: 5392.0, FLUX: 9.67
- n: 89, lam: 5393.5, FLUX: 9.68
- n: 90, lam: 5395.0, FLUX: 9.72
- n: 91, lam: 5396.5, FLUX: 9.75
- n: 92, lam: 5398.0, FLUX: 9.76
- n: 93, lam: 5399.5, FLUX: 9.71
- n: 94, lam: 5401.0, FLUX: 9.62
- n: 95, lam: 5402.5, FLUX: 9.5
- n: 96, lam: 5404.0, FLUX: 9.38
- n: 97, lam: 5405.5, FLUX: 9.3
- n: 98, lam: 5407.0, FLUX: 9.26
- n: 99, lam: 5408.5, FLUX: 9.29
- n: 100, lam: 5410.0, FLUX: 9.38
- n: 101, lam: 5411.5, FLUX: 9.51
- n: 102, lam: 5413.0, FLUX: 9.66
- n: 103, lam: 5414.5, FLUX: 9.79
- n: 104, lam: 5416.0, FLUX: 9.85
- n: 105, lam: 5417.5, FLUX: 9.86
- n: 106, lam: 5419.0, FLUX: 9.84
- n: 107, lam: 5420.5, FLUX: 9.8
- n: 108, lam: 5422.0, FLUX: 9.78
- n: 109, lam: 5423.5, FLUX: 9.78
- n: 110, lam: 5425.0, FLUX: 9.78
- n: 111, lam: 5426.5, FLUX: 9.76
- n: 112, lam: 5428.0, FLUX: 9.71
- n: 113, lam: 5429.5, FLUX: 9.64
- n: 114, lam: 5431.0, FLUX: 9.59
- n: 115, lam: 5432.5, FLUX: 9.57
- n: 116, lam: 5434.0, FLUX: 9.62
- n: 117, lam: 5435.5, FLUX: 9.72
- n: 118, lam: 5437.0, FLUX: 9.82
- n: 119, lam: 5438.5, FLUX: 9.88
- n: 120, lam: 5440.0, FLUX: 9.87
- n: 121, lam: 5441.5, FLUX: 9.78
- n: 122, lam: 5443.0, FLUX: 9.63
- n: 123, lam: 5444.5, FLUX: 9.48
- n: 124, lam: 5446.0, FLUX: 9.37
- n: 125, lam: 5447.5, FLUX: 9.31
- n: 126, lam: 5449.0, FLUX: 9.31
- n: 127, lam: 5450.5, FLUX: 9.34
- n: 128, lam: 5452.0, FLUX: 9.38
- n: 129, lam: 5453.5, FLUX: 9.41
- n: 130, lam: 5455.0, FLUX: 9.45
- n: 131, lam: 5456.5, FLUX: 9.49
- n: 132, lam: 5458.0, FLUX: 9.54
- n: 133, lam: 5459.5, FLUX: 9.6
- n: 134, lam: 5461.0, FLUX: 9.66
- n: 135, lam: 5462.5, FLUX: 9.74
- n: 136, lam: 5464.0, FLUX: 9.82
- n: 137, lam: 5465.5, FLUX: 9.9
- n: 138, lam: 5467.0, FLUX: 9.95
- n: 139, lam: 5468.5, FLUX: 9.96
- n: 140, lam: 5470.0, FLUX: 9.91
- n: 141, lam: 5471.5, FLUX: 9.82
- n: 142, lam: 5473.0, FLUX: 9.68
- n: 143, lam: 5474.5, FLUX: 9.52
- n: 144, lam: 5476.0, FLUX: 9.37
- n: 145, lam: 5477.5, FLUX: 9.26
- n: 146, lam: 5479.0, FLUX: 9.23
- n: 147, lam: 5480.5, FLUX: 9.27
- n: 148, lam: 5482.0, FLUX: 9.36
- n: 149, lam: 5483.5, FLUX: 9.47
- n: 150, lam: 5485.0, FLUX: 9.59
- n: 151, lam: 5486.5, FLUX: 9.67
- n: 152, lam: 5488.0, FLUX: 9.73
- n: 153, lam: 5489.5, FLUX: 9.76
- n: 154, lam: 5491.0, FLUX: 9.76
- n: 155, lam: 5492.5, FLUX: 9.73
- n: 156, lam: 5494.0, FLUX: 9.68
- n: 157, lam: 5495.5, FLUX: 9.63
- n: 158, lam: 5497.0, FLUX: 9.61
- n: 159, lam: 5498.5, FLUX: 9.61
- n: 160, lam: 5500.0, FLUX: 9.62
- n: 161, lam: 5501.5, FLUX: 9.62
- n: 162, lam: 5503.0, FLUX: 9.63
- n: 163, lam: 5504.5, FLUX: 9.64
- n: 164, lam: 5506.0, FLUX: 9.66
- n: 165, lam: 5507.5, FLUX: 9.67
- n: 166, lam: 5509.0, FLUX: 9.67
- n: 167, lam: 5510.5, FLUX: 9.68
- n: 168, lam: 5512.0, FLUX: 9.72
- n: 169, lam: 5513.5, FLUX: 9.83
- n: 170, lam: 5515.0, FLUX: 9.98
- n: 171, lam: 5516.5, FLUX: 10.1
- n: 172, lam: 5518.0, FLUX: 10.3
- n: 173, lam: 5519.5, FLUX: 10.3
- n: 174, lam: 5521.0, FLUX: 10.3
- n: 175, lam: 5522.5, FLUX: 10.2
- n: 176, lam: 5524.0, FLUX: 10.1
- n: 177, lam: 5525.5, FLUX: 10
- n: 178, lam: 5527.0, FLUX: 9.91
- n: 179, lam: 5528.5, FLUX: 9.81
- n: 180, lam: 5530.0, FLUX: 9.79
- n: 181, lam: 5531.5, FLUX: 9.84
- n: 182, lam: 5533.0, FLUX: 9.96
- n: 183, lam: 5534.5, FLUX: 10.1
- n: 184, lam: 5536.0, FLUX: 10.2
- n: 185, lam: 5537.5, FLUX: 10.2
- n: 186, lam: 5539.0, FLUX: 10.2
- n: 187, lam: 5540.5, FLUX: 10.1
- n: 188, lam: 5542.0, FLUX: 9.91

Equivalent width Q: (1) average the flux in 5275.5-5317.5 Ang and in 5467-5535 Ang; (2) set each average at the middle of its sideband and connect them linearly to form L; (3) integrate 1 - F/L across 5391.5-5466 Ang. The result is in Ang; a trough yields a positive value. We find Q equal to 1.2 Ang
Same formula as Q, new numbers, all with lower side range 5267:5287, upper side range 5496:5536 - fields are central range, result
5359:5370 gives -0.5 Ang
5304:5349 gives -2.5 Ang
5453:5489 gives 0.4 Ang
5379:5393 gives -0.8 Ang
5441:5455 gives 0.3 Ang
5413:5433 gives -0.5 Ang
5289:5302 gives -0.9 Ang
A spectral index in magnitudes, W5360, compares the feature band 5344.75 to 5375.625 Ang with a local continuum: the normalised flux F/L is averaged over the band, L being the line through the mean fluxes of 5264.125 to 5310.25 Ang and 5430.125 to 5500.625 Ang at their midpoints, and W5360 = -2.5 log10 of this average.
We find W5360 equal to -0.05 mag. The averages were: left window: 9.35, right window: 9.61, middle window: 9.86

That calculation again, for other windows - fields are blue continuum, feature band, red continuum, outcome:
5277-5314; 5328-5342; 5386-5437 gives 0.05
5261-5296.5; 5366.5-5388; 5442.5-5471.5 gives -0.07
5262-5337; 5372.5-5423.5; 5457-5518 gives -0.03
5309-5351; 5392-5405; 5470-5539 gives 0.01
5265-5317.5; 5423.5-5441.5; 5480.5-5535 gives 0.00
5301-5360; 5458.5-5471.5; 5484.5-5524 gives 0.00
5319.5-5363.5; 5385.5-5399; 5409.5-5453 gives -0.02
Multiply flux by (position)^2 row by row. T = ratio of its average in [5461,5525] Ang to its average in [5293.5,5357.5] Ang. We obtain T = 1.07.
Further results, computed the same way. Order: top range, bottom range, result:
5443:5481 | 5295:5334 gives 1.05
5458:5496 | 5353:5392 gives 1.01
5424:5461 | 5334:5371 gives 1.01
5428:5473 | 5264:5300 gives 1.12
